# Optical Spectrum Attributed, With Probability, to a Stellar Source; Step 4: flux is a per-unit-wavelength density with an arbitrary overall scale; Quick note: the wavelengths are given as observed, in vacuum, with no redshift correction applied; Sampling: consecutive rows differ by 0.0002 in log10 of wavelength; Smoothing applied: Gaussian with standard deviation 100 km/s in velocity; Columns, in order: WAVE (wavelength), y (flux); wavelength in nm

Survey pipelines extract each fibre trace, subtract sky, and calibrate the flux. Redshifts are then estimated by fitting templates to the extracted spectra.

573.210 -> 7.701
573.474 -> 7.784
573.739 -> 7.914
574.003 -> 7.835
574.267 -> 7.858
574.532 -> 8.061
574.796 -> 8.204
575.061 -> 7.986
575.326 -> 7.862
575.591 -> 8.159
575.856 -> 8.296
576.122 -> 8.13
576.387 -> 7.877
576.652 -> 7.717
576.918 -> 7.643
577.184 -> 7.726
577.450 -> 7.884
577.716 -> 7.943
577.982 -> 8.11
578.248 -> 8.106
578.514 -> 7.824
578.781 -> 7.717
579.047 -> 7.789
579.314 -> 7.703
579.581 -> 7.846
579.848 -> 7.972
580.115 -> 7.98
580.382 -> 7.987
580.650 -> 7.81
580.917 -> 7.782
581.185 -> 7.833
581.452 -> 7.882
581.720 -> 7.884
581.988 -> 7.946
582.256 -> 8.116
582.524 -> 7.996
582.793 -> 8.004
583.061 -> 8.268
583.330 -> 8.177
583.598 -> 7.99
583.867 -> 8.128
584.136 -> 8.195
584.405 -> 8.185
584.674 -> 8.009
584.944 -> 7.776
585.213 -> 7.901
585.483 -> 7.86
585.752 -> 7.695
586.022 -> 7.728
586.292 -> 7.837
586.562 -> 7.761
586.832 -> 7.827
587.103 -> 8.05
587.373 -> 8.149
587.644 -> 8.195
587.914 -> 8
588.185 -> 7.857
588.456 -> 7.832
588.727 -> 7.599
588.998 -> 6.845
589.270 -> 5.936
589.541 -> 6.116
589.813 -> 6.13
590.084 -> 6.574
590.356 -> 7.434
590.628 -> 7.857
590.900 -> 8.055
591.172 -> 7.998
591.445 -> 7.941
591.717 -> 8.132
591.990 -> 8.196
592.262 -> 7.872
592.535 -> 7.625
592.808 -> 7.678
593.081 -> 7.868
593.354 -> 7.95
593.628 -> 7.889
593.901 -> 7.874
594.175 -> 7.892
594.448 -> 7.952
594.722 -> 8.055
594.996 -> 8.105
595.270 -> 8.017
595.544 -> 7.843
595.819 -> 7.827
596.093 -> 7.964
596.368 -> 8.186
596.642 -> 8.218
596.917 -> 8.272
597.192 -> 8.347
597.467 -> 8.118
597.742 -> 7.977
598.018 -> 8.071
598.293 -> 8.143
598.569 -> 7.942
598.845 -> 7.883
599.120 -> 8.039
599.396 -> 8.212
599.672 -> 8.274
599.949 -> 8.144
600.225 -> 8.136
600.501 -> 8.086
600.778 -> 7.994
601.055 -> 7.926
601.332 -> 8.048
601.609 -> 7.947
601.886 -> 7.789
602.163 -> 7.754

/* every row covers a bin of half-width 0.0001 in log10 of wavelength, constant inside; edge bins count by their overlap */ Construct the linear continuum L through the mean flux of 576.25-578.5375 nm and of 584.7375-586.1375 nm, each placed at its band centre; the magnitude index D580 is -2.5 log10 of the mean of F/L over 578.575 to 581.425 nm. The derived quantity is 0.00 mag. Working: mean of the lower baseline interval 7.88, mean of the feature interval 7.84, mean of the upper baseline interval 7.8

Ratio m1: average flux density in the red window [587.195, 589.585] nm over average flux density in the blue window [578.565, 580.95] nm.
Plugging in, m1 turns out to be 1.0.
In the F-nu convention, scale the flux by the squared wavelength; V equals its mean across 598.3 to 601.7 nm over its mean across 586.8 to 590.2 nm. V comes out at 1.1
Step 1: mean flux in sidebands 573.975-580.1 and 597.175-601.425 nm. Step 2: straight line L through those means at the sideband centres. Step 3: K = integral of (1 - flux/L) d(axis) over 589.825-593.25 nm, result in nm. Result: 0.133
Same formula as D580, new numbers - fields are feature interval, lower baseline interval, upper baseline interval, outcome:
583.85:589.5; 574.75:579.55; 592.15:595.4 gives 0.023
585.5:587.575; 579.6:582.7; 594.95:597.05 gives 0.013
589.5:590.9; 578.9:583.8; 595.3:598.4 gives 0.150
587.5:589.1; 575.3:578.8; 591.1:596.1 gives 0.026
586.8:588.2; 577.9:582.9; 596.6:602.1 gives -0.010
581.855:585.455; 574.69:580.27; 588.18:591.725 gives -0.063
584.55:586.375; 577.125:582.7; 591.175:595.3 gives 0.012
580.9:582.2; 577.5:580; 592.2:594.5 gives -0.001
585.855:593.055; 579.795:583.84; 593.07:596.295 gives 0.051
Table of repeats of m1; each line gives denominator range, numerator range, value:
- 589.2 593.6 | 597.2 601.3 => 1.08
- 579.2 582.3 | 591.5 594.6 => 1.00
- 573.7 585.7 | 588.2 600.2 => 0.98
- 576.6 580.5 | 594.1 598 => 1.02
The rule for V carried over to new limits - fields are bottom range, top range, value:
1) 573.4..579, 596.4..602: 1.10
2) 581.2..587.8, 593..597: 1.04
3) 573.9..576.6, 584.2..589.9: 0.99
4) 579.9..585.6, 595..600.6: 1.07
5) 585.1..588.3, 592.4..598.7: 1.04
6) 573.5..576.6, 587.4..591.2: 0.96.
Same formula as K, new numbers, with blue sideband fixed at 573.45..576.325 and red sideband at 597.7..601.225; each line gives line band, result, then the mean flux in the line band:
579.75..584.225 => 0.018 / 8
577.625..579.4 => 0.029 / 7.89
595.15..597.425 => -0.008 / 8.09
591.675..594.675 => 0.056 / 7.9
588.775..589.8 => 0.211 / 6.39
